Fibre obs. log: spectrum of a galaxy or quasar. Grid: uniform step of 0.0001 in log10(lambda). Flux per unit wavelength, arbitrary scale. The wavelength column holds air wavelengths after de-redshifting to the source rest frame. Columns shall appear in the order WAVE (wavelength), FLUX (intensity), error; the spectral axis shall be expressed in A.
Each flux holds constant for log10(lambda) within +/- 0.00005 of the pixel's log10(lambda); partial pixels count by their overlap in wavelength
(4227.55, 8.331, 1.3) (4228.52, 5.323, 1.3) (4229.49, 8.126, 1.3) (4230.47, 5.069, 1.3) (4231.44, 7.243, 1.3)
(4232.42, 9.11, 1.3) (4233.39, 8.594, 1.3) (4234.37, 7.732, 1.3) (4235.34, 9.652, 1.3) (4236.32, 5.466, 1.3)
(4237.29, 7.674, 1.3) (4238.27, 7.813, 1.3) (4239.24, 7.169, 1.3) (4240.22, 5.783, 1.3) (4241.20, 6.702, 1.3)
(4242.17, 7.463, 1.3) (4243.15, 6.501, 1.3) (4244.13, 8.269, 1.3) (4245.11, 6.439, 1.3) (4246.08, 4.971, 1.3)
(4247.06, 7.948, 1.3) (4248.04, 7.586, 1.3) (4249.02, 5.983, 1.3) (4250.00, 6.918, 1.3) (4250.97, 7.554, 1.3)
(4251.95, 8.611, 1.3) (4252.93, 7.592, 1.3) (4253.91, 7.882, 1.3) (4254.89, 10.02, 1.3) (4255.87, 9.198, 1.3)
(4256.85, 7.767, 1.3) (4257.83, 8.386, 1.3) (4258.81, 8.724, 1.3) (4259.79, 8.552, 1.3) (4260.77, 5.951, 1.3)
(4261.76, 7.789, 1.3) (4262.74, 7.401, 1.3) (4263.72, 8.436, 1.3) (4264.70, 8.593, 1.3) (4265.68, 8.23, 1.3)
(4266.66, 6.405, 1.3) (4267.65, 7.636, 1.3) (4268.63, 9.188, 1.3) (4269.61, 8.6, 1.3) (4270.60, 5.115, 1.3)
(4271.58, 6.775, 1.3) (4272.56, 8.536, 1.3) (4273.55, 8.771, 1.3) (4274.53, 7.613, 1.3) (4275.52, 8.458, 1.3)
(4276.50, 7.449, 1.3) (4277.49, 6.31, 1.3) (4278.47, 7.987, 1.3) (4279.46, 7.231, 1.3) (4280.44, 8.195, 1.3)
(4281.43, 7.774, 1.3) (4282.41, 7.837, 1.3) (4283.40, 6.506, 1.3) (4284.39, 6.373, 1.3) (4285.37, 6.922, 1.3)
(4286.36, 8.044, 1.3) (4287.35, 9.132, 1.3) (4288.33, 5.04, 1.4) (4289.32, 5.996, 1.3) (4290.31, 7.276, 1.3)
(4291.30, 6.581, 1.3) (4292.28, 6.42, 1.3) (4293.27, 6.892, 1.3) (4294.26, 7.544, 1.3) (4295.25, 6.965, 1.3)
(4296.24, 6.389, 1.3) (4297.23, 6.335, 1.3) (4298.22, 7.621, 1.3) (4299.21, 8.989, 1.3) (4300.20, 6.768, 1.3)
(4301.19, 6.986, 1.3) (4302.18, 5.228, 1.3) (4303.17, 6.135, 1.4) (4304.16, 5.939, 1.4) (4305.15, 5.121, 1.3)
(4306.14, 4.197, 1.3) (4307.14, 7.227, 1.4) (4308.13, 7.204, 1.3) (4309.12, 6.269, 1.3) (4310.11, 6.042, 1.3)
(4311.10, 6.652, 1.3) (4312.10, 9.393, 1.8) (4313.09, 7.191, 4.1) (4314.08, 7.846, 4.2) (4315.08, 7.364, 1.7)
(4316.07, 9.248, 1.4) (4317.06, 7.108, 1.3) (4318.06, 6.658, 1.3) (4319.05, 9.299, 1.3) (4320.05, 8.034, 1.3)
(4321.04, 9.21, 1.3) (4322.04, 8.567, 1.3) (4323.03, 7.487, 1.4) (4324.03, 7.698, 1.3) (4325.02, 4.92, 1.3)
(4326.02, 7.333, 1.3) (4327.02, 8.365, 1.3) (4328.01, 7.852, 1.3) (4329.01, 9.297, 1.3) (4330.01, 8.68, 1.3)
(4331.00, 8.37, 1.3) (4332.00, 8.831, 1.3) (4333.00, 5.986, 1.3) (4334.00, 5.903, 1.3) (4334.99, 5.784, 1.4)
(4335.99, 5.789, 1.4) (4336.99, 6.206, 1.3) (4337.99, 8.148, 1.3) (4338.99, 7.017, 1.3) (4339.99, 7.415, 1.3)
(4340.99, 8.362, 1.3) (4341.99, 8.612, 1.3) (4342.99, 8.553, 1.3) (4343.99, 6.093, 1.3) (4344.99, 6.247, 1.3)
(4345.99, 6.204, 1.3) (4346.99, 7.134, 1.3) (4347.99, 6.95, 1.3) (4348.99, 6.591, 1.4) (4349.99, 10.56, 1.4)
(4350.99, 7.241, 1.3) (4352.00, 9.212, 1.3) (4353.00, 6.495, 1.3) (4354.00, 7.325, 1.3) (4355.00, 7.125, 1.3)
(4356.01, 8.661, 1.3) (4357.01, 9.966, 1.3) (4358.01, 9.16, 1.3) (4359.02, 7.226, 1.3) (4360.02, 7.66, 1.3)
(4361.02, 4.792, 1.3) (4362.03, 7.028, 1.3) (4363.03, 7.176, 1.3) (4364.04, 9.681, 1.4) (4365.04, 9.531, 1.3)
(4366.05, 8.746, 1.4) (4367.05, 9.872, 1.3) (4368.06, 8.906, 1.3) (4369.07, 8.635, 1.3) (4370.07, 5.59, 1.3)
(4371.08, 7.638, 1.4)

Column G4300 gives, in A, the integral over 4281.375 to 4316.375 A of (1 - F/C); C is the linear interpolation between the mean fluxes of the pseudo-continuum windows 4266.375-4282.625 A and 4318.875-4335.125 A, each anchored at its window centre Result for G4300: 3.6 A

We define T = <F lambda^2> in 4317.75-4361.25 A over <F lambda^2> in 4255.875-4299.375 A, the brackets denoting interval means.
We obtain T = 1.0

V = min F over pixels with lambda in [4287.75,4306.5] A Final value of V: 4.197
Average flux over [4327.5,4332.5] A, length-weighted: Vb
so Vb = 8.61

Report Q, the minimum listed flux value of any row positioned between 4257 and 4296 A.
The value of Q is 5.04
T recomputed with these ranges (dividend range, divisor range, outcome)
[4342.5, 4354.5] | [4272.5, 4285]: 1.01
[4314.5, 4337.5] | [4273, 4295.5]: 1.06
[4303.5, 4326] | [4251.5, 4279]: 0.93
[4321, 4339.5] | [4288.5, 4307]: 1.15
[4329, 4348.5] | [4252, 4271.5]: 0.94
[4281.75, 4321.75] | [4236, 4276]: 0.95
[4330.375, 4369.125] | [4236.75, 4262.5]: 1.07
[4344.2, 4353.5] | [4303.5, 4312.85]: 1.16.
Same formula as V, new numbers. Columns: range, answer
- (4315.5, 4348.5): 4.92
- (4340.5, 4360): 6.093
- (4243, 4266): 4.971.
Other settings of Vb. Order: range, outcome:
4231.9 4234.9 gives 8.48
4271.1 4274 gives 8.02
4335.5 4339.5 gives 6.79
